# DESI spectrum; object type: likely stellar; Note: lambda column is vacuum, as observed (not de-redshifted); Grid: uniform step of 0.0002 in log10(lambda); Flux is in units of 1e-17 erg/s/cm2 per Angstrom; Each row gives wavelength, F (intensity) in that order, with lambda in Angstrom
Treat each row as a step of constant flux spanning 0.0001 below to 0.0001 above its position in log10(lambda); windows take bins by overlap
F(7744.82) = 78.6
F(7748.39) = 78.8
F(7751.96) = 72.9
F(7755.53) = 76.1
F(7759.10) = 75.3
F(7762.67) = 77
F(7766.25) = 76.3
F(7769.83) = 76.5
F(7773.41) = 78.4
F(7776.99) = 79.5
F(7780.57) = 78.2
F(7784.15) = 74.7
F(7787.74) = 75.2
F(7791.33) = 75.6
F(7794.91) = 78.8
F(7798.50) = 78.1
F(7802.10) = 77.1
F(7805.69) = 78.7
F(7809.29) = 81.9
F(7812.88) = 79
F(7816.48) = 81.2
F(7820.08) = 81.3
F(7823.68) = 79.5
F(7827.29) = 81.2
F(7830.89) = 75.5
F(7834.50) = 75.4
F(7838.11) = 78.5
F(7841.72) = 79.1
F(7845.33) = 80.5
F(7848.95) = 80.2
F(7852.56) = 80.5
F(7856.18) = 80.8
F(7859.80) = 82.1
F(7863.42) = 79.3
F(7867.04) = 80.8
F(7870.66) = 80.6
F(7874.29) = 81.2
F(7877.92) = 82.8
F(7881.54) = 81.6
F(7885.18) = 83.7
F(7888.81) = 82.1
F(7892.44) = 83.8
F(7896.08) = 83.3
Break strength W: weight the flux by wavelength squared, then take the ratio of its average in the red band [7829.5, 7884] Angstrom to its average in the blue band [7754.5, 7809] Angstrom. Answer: 1.1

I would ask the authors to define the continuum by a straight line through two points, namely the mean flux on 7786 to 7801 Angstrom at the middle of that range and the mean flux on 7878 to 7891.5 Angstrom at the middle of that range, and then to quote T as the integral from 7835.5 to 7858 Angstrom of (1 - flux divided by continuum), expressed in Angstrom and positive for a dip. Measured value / 0.1 Angstrom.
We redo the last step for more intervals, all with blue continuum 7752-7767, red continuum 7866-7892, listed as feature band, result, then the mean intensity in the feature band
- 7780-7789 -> 0.2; 75.8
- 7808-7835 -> -0.2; 79.5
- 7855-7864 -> 0.0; 80.9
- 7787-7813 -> -0.1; 78.1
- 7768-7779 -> -0.2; 78.1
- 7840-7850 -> 0.0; 79.9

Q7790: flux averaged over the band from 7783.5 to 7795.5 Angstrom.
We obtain 75.9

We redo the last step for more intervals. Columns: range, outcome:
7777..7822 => 78.4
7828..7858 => 78.9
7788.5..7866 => 79.2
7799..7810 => 78.8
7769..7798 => 77.2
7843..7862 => 80.7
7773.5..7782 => 78.8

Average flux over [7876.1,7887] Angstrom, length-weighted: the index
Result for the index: 82.7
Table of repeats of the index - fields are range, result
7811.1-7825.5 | 80.2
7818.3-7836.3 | 78.6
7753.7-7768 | 76.2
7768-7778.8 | 78.1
